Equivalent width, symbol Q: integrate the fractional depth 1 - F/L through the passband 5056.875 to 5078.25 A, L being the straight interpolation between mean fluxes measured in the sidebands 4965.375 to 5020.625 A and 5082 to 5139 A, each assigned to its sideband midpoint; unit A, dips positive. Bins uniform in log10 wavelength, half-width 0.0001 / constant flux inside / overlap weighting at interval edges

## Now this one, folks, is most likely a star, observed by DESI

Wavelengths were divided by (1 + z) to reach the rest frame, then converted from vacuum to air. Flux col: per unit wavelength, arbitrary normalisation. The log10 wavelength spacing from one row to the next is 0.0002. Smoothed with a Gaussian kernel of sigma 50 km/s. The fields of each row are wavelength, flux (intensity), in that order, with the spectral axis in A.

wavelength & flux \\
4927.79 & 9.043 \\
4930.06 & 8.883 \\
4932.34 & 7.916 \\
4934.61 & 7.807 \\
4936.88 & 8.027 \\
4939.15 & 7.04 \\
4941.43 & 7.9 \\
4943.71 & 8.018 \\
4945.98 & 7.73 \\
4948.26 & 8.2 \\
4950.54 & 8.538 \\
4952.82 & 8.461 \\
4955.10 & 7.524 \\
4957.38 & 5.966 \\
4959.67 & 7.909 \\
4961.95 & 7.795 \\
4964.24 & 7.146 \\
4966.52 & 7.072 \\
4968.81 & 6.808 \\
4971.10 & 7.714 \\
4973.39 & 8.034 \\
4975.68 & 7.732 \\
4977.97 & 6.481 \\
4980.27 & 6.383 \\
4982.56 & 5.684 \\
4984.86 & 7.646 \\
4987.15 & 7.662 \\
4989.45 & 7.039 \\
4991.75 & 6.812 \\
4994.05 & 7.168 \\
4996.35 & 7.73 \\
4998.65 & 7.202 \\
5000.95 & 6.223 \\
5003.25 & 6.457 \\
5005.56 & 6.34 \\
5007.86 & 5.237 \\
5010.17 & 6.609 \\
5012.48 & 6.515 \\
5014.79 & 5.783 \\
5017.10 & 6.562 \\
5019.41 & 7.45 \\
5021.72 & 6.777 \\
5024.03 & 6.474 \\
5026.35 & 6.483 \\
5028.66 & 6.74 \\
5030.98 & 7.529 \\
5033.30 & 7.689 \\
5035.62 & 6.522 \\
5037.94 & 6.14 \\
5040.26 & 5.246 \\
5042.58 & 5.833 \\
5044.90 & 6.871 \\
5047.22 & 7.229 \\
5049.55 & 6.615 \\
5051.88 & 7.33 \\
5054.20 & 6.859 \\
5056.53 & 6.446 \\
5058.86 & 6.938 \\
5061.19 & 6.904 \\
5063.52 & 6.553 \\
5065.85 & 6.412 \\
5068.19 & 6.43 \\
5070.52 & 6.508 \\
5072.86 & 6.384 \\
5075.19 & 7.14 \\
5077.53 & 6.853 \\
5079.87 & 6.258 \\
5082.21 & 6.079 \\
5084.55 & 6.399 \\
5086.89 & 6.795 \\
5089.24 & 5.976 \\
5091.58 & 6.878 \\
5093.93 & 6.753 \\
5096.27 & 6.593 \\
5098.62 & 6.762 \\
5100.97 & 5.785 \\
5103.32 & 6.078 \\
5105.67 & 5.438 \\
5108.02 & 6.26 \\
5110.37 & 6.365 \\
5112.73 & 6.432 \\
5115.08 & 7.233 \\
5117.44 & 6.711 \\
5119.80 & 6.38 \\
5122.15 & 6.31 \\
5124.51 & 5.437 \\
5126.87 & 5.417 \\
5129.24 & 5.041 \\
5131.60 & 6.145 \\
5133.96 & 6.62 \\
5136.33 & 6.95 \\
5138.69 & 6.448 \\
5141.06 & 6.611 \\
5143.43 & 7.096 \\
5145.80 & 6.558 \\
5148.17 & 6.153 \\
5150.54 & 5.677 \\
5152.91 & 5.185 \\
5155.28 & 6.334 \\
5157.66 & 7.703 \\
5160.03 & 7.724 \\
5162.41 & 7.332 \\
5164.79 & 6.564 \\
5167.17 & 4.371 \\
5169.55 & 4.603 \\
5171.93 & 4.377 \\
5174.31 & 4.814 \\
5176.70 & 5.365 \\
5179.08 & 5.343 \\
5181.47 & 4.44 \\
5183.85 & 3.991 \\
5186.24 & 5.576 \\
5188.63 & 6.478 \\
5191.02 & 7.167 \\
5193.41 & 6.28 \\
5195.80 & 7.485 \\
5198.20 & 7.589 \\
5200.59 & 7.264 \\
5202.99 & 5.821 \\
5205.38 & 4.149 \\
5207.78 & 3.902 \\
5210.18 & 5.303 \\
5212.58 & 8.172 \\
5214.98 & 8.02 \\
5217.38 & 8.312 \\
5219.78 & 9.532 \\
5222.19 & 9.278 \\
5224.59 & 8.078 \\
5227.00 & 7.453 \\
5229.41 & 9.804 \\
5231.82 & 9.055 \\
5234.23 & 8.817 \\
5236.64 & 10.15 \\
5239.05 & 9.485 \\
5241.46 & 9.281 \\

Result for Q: -0.57 A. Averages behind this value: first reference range 6.85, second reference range 6.29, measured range 6.67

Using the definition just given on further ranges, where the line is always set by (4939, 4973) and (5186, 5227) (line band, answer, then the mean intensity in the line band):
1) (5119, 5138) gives 3.06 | 6.04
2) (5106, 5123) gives 1.78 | 6.48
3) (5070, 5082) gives 1.20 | 6.59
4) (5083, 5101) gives 1.87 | 6.53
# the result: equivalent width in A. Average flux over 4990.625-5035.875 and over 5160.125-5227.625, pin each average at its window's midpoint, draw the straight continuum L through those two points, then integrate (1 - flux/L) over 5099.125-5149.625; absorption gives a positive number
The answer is 1.72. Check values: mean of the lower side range 6.72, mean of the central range 6.26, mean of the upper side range 6.34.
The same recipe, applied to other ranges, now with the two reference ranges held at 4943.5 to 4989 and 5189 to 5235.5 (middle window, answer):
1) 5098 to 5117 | 2.9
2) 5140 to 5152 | 1.7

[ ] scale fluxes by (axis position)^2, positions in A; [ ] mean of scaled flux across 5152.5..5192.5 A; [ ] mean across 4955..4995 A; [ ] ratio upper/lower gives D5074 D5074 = 0.9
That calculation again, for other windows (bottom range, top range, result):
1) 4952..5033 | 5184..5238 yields 1.16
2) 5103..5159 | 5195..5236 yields 1.25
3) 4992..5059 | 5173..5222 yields 1.02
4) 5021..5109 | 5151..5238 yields 1.08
